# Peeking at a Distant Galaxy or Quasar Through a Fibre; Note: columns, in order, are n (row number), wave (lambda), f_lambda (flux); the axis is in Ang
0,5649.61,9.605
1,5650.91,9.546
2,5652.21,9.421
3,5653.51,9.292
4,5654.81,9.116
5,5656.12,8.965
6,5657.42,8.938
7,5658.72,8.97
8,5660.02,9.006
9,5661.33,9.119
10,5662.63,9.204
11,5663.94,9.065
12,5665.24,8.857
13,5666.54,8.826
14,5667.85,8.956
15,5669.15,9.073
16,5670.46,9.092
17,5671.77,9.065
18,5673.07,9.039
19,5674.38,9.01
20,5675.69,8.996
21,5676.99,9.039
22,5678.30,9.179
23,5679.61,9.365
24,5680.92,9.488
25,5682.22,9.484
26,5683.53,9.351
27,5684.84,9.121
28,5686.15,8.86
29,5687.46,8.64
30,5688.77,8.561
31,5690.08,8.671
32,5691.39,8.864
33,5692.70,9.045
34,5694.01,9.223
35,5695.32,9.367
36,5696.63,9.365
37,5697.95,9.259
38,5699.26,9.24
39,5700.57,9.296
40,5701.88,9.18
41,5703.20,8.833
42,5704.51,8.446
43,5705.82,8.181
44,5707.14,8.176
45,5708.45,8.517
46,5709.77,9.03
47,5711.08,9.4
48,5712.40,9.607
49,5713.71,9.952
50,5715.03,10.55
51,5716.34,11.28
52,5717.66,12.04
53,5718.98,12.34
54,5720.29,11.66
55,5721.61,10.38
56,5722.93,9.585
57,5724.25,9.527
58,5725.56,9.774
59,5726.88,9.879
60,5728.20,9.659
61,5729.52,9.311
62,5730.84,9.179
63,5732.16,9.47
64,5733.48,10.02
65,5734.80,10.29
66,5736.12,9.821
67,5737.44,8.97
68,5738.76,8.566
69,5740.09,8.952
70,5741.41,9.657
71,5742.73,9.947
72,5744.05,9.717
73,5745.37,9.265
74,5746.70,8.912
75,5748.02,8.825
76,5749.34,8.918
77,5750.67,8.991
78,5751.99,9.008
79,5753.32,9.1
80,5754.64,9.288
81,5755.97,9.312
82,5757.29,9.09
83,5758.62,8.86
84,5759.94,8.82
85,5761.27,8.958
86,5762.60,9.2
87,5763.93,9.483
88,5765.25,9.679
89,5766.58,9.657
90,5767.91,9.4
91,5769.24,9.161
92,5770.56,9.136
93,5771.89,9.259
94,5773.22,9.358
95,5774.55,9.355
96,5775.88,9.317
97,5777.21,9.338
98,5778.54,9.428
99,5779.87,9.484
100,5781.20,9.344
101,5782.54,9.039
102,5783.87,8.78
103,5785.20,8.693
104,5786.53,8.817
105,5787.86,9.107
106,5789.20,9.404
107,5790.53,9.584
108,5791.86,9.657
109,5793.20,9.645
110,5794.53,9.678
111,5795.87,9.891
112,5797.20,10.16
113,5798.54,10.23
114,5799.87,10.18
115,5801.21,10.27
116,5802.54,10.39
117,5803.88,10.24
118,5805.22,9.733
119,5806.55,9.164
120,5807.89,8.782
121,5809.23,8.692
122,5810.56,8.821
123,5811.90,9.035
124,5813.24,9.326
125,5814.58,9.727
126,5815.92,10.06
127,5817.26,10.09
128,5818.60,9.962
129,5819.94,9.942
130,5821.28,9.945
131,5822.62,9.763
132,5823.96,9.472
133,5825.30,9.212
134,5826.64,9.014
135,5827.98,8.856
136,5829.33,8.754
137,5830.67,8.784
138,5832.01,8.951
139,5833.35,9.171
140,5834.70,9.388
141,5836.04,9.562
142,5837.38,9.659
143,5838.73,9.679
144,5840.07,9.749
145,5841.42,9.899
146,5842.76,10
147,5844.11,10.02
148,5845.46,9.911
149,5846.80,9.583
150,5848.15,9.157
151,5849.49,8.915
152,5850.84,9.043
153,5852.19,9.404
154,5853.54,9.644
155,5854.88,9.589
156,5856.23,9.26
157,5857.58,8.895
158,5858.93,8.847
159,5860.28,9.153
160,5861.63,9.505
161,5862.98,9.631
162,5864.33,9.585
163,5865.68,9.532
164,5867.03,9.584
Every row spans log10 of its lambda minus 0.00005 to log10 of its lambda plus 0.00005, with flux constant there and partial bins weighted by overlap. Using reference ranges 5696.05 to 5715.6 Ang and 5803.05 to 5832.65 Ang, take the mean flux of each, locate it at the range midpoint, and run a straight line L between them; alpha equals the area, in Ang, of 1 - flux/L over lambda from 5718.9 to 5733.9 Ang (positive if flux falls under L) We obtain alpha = -1.3 Ang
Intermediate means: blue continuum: 9.13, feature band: 9.98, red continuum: 9.38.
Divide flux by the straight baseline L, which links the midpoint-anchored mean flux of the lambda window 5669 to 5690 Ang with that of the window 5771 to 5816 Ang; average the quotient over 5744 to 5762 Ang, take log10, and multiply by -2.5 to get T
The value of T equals 0.03 mag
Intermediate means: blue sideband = 9.07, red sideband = 9.46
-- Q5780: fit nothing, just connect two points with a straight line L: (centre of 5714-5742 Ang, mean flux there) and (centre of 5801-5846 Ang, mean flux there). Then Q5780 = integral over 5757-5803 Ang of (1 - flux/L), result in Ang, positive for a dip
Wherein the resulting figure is 1.6 Ang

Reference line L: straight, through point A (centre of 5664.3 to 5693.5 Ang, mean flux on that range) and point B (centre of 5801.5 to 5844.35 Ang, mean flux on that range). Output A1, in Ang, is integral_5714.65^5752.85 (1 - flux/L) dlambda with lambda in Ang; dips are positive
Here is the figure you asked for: -2.5 Ang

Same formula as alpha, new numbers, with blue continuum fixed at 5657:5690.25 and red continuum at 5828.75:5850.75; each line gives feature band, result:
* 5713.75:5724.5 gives -2.1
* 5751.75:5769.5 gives 0.1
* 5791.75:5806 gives -1.0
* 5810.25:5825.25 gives -0.4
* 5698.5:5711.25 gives 0.4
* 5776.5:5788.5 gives 0.2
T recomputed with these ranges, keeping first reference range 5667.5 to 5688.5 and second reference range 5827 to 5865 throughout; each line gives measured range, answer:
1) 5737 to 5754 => 0.01 mag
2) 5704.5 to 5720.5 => -0.09 mag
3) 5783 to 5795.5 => 0.00 mag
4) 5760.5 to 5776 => -0.01 mag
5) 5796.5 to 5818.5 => -0.04 mag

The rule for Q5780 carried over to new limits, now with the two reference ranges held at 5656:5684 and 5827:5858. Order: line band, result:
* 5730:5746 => -0.48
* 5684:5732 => -1.77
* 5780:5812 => -0.59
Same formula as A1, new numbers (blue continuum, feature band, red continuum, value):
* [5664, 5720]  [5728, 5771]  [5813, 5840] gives 0.4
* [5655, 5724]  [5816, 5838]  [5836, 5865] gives 0.1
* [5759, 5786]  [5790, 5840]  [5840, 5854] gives -0.7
